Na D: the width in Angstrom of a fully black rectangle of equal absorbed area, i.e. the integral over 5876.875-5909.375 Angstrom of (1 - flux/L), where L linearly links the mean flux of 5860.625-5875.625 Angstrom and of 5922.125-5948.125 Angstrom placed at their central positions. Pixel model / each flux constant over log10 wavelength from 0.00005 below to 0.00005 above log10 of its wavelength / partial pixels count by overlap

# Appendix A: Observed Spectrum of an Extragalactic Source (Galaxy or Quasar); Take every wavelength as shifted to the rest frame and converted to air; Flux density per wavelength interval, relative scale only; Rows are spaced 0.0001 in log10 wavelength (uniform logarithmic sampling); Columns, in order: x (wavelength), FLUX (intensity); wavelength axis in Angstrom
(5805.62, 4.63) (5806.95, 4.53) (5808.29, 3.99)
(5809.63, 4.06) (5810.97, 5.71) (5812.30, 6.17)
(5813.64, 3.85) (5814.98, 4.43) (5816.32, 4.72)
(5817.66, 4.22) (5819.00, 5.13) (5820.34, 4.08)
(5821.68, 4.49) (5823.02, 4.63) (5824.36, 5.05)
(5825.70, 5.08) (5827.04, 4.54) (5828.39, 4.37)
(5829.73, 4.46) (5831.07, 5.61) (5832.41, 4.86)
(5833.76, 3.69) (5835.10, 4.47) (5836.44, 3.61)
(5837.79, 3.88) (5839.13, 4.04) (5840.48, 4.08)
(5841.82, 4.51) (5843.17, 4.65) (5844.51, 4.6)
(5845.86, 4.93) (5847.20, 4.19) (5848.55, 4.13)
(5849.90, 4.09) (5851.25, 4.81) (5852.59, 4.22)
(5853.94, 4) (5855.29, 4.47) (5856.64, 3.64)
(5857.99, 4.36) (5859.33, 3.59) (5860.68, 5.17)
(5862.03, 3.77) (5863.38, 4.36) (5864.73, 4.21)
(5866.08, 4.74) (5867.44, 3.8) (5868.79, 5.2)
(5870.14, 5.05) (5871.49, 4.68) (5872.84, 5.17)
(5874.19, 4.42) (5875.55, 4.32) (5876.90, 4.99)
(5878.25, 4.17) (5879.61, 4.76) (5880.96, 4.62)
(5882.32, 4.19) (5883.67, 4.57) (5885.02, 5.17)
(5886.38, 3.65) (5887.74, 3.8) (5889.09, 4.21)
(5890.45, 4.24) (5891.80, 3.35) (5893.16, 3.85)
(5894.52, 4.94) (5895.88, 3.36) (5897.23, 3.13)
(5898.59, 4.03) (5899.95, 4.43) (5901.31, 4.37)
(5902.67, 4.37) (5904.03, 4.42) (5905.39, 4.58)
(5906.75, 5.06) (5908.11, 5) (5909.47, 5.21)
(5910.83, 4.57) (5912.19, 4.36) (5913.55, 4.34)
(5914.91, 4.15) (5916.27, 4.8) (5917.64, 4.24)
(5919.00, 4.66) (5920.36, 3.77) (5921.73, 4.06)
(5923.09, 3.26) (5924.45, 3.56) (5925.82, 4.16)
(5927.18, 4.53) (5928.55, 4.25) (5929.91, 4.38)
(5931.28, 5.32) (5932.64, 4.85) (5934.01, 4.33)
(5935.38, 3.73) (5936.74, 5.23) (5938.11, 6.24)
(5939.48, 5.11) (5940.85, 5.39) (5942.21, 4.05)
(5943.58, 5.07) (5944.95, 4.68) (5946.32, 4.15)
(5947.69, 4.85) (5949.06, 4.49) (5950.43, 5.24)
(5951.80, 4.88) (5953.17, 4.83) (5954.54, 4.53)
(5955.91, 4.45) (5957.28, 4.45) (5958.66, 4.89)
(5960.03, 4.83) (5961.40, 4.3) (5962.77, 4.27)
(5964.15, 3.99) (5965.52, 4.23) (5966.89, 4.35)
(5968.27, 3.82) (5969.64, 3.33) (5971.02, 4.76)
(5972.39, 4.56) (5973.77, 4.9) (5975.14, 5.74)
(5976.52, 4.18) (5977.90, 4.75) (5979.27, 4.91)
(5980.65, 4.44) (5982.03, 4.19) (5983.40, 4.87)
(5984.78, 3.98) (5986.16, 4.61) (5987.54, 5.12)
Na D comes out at 1.85 Angstrom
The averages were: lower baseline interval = 4.56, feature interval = 4.3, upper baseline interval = 4.58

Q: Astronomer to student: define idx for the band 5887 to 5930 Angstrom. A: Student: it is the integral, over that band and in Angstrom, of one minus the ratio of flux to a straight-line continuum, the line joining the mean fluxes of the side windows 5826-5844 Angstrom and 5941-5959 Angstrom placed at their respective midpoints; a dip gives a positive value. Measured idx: 3.2 Angstrom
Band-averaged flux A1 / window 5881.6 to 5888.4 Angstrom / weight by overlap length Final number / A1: 4.28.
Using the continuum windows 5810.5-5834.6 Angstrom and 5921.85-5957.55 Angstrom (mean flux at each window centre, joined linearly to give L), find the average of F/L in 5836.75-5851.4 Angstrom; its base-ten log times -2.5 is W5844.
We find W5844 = 0.091 mag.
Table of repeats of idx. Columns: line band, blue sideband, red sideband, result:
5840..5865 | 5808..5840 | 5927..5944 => 1.7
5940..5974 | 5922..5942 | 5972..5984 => 0.9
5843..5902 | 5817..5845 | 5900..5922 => 2.2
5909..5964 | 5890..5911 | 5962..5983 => -2.3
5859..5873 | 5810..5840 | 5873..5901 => -0.6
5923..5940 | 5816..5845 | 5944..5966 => -0.1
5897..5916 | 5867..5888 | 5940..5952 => 0.7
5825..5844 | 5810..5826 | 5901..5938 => 1.2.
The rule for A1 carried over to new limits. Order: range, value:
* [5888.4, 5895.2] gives 4.12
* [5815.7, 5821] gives 4.54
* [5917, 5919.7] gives 4.46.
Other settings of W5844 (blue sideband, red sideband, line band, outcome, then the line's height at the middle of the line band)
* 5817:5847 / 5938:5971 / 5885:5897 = 0.14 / 4.53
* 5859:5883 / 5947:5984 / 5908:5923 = 0.03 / 4.54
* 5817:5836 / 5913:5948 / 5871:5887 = 0.00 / 4.56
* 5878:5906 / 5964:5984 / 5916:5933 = 0.01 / 4.31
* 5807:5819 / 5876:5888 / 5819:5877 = 0.03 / 4.56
